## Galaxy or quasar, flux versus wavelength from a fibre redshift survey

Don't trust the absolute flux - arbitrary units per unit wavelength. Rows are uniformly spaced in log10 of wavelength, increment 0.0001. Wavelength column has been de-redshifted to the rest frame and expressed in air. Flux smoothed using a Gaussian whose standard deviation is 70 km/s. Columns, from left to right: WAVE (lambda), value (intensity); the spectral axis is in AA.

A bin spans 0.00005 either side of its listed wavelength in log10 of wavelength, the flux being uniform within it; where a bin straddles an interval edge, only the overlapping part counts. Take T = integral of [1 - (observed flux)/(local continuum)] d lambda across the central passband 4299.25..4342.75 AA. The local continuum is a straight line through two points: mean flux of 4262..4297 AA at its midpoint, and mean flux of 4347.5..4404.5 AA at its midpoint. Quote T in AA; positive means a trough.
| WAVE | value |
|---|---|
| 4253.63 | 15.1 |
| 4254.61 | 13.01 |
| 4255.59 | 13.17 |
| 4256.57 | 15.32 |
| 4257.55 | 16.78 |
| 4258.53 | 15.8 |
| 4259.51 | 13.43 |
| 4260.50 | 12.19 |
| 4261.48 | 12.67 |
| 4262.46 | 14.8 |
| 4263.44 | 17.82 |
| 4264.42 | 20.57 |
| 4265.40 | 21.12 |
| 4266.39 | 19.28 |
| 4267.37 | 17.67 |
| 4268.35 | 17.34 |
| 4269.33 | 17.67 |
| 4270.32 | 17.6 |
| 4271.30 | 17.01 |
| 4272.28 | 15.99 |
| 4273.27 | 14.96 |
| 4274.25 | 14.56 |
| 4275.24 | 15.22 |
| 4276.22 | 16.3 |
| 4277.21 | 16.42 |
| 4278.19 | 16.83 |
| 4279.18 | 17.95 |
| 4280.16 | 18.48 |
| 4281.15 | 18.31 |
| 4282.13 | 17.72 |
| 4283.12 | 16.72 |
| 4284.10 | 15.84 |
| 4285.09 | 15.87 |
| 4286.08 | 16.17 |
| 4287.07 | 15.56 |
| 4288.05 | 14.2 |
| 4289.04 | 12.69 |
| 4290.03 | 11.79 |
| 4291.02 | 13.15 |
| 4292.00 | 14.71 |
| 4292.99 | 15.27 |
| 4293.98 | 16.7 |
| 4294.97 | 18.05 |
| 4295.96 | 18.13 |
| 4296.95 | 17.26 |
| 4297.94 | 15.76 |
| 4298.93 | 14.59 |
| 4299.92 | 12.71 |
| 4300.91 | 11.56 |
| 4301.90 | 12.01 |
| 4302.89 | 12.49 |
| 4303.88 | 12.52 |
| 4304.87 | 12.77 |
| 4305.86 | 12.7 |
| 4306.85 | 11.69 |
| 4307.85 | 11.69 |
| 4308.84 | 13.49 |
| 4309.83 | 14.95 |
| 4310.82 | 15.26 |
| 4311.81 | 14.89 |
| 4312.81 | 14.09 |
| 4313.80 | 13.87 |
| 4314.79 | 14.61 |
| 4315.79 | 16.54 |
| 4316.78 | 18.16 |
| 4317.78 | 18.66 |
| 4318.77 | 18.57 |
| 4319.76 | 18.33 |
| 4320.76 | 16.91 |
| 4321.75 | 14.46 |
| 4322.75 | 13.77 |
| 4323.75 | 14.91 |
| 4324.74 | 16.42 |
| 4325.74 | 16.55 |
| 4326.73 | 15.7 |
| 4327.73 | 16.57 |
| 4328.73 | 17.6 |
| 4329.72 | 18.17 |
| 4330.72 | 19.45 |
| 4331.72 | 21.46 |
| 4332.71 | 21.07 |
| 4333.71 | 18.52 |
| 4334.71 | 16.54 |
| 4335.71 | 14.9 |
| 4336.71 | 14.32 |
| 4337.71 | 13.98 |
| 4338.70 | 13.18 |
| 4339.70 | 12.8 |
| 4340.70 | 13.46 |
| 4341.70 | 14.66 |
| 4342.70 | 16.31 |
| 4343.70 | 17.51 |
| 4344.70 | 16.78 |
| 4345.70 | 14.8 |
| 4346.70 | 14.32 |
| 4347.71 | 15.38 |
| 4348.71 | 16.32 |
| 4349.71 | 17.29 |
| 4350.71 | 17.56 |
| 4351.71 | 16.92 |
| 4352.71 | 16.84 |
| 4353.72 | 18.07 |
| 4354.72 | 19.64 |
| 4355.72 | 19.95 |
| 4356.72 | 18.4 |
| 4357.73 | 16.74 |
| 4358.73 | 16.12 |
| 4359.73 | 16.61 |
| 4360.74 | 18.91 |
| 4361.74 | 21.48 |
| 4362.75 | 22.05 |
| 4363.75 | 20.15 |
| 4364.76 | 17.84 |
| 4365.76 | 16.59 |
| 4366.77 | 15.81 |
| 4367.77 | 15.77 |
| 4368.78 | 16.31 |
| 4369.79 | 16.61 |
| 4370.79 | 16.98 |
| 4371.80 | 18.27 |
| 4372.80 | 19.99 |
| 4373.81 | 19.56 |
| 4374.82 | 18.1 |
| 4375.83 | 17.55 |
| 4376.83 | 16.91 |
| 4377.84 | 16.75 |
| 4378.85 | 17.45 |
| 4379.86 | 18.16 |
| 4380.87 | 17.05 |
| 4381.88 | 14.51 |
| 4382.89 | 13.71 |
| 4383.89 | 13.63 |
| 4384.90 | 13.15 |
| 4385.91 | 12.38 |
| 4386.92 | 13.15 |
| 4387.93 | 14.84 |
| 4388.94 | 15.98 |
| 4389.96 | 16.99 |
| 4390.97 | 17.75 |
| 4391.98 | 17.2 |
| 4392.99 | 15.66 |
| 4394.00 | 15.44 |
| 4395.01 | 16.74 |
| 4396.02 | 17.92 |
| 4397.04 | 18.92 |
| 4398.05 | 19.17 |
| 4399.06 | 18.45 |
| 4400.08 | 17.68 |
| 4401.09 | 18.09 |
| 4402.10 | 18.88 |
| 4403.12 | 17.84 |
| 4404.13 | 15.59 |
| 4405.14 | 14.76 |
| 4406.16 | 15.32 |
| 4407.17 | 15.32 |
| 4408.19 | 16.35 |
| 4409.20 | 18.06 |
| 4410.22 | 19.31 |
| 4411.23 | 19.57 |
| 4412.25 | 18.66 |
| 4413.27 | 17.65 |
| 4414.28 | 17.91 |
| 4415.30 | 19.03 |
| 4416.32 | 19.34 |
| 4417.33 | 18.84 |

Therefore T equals 3.9 AA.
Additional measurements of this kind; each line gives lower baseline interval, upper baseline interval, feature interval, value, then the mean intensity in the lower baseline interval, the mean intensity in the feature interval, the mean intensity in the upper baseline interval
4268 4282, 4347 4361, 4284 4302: 2.17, 16.8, 14.9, 17.4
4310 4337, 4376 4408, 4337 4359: 0.44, 16.7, 16.2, 16.3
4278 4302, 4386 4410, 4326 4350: -0.31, 15.6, 16.3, 16.7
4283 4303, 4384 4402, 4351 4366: -2.42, 14.8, 18.4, 16.4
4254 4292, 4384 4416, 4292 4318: 2.59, 16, 14.6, 16.9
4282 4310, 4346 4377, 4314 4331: -1.05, 14.4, 16.7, 17.7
